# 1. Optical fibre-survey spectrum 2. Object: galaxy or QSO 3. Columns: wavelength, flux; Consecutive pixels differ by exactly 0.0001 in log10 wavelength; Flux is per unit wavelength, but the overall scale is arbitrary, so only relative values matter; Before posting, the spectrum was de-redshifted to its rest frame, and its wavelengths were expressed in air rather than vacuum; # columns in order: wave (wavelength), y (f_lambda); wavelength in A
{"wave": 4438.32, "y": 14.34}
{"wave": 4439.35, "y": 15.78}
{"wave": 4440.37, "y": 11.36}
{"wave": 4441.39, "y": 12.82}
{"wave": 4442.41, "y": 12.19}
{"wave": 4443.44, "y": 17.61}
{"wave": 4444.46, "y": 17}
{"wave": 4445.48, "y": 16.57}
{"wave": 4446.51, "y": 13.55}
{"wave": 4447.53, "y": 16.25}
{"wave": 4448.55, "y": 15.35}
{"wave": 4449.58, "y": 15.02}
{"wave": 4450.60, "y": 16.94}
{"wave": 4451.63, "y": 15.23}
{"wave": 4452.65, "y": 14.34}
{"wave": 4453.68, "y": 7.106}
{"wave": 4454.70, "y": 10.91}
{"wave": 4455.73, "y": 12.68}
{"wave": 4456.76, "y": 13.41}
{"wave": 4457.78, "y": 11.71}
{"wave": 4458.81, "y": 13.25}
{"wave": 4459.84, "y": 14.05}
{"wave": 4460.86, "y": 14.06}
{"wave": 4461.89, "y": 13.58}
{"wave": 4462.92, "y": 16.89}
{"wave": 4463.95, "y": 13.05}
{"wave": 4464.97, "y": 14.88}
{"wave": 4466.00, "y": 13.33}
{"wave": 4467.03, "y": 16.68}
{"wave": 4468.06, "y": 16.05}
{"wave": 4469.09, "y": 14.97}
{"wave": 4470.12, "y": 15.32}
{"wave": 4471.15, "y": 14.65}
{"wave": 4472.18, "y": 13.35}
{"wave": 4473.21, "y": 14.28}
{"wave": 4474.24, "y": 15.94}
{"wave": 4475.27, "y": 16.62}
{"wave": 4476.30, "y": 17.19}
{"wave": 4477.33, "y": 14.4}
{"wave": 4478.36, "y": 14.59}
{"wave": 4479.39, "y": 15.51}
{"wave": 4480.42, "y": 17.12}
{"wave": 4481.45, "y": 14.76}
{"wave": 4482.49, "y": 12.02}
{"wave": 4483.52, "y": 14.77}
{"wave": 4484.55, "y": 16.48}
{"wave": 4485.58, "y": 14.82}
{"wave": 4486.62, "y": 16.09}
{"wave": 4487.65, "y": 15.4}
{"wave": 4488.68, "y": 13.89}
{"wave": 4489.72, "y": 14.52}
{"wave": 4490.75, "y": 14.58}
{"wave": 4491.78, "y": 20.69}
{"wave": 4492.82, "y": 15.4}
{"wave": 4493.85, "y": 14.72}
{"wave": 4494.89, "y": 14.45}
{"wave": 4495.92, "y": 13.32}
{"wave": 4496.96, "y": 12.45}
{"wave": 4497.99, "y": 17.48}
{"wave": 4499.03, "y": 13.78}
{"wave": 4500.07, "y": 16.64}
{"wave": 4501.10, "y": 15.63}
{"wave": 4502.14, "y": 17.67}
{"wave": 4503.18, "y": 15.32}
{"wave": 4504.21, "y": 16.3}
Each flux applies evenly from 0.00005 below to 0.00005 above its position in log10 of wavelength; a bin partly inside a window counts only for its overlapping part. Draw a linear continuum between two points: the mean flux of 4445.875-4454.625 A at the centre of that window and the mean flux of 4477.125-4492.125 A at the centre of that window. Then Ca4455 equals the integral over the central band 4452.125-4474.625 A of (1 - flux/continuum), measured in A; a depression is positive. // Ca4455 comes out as 1.1 A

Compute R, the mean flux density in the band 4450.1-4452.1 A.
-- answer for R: 16.1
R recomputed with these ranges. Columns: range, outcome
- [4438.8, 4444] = 14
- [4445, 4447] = 15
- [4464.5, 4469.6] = 15.2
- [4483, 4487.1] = 15.5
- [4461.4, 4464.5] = 14.5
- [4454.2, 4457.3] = 12.3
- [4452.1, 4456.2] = 11.3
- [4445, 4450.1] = 15.3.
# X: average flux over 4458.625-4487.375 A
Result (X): 15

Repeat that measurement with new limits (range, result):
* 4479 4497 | 15.1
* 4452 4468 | 13.4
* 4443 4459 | 14.2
